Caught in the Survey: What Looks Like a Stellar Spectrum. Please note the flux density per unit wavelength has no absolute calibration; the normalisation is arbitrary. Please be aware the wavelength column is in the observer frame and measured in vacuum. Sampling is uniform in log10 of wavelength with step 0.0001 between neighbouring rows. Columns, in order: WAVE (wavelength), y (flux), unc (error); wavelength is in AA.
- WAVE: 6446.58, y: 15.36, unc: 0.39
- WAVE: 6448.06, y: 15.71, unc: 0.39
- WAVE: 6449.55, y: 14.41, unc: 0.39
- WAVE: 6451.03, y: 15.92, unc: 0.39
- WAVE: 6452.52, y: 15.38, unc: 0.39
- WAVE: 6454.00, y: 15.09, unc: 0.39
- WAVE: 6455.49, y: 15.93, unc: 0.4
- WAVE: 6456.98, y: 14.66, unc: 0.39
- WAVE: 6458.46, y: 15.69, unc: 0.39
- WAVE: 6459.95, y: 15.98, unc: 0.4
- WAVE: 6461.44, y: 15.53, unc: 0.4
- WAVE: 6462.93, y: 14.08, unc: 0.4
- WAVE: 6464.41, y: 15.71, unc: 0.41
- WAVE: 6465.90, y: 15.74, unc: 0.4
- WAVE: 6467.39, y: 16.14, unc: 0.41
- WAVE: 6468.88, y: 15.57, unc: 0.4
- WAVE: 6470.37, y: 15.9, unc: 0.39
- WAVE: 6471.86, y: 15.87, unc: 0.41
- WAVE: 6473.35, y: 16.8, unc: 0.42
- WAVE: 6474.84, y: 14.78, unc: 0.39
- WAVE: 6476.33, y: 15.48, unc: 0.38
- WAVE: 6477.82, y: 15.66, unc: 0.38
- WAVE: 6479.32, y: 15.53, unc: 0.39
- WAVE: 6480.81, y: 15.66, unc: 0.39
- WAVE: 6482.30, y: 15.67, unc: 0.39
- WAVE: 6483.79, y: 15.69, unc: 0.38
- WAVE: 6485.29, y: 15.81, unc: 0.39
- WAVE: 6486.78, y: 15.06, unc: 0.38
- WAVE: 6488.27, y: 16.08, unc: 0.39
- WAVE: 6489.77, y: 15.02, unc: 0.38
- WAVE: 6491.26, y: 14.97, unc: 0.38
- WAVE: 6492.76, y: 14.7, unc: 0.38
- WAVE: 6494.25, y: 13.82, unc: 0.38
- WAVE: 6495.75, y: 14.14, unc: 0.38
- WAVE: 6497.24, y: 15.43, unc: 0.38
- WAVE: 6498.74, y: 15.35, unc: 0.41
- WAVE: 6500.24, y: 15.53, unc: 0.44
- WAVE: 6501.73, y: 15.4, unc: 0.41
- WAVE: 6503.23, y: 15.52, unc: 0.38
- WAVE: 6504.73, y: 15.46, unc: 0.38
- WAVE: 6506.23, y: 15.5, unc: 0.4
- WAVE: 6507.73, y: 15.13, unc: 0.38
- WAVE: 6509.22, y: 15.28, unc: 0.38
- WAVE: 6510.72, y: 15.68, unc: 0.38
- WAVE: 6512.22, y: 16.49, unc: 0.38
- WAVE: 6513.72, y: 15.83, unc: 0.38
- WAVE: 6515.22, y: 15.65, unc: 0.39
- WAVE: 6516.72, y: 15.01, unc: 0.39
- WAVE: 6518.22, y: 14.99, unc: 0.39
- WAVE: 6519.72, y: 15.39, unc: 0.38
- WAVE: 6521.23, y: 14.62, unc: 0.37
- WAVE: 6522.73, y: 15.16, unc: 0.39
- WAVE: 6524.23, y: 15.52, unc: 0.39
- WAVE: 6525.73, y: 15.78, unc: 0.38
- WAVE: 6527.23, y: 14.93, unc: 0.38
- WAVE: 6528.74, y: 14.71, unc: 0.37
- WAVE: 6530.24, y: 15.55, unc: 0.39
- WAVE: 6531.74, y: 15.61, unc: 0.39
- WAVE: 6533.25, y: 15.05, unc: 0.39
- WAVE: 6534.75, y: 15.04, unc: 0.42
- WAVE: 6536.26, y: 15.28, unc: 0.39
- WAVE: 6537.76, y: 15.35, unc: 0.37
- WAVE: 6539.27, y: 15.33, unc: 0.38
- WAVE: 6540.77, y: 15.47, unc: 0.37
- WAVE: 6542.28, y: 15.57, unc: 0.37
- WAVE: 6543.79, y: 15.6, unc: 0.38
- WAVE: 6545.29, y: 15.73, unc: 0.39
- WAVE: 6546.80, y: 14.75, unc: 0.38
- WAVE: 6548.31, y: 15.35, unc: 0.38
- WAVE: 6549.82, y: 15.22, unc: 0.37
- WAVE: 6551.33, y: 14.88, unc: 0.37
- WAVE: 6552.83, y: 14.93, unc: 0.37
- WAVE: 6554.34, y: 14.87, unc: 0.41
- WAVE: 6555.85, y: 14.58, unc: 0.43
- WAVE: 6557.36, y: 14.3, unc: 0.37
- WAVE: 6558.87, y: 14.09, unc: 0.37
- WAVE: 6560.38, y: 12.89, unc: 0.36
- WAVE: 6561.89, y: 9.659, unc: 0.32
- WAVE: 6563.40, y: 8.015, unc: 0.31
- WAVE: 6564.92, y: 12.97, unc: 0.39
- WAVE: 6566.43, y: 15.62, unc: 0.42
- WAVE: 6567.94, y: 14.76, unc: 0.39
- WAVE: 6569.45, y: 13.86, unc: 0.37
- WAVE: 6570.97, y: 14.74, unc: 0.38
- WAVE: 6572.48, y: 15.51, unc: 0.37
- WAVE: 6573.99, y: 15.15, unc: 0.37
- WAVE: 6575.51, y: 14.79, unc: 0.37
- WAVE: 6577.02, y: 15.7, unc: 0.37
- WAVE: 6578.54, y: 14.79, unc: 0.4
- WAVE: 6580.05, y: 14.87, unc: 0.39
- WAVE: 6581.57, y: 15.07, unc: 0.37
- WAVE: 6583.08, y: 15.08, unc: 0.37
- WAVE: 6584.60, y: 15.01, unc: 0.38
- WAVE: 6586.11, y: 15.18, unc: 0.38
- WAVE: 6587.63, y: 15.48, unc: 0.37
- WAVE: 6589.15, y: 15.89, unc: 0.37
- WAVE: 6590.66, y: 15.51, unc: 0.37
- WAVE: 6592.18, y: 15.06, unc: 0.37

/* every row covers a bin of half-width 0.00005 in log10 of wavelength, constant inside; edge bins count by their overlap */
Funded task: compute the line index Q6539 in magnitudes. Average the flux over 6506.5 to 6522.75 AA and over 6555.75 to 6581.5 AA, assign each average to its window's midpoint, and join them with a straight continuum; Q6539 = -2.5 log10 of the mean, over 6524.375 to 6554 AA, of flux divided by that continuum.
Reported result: -0.040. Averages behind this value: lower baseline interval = 15.4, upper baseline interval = 13.9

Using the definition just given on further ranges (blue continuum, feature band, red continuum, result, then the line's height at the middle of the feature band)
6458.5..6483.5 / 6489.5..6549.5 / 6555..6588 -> -0.02 mag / 14.9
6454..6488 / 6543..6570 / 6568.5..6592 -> 0.09 mag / 15.2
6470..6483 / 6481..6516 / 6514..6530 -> 0.01 mag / 15.5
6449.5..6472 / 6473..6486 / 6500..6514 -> -0.01 mag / 15.5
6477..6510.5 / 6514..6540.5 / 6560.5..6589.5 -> -0.03 mag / 14.9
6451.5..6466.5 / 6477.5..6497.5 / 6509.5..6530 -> 0.01 mag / 15.4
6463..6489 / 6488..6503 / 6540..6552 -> 0.04 mag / 15.6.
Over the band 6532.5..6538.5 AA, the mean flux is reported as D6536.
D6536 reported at 15.2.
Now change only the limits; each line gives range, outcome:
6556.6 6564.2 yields 11.8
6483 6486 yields 15.7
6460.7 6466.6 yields 15.3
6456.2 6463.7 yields 15.2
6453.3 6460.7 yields 15.5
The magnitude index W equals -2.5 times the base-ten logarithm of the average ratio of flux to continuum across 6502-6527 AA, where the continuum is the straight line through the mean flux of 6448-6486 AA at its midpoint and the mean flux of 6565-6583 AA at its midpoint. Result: -0.01 mag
